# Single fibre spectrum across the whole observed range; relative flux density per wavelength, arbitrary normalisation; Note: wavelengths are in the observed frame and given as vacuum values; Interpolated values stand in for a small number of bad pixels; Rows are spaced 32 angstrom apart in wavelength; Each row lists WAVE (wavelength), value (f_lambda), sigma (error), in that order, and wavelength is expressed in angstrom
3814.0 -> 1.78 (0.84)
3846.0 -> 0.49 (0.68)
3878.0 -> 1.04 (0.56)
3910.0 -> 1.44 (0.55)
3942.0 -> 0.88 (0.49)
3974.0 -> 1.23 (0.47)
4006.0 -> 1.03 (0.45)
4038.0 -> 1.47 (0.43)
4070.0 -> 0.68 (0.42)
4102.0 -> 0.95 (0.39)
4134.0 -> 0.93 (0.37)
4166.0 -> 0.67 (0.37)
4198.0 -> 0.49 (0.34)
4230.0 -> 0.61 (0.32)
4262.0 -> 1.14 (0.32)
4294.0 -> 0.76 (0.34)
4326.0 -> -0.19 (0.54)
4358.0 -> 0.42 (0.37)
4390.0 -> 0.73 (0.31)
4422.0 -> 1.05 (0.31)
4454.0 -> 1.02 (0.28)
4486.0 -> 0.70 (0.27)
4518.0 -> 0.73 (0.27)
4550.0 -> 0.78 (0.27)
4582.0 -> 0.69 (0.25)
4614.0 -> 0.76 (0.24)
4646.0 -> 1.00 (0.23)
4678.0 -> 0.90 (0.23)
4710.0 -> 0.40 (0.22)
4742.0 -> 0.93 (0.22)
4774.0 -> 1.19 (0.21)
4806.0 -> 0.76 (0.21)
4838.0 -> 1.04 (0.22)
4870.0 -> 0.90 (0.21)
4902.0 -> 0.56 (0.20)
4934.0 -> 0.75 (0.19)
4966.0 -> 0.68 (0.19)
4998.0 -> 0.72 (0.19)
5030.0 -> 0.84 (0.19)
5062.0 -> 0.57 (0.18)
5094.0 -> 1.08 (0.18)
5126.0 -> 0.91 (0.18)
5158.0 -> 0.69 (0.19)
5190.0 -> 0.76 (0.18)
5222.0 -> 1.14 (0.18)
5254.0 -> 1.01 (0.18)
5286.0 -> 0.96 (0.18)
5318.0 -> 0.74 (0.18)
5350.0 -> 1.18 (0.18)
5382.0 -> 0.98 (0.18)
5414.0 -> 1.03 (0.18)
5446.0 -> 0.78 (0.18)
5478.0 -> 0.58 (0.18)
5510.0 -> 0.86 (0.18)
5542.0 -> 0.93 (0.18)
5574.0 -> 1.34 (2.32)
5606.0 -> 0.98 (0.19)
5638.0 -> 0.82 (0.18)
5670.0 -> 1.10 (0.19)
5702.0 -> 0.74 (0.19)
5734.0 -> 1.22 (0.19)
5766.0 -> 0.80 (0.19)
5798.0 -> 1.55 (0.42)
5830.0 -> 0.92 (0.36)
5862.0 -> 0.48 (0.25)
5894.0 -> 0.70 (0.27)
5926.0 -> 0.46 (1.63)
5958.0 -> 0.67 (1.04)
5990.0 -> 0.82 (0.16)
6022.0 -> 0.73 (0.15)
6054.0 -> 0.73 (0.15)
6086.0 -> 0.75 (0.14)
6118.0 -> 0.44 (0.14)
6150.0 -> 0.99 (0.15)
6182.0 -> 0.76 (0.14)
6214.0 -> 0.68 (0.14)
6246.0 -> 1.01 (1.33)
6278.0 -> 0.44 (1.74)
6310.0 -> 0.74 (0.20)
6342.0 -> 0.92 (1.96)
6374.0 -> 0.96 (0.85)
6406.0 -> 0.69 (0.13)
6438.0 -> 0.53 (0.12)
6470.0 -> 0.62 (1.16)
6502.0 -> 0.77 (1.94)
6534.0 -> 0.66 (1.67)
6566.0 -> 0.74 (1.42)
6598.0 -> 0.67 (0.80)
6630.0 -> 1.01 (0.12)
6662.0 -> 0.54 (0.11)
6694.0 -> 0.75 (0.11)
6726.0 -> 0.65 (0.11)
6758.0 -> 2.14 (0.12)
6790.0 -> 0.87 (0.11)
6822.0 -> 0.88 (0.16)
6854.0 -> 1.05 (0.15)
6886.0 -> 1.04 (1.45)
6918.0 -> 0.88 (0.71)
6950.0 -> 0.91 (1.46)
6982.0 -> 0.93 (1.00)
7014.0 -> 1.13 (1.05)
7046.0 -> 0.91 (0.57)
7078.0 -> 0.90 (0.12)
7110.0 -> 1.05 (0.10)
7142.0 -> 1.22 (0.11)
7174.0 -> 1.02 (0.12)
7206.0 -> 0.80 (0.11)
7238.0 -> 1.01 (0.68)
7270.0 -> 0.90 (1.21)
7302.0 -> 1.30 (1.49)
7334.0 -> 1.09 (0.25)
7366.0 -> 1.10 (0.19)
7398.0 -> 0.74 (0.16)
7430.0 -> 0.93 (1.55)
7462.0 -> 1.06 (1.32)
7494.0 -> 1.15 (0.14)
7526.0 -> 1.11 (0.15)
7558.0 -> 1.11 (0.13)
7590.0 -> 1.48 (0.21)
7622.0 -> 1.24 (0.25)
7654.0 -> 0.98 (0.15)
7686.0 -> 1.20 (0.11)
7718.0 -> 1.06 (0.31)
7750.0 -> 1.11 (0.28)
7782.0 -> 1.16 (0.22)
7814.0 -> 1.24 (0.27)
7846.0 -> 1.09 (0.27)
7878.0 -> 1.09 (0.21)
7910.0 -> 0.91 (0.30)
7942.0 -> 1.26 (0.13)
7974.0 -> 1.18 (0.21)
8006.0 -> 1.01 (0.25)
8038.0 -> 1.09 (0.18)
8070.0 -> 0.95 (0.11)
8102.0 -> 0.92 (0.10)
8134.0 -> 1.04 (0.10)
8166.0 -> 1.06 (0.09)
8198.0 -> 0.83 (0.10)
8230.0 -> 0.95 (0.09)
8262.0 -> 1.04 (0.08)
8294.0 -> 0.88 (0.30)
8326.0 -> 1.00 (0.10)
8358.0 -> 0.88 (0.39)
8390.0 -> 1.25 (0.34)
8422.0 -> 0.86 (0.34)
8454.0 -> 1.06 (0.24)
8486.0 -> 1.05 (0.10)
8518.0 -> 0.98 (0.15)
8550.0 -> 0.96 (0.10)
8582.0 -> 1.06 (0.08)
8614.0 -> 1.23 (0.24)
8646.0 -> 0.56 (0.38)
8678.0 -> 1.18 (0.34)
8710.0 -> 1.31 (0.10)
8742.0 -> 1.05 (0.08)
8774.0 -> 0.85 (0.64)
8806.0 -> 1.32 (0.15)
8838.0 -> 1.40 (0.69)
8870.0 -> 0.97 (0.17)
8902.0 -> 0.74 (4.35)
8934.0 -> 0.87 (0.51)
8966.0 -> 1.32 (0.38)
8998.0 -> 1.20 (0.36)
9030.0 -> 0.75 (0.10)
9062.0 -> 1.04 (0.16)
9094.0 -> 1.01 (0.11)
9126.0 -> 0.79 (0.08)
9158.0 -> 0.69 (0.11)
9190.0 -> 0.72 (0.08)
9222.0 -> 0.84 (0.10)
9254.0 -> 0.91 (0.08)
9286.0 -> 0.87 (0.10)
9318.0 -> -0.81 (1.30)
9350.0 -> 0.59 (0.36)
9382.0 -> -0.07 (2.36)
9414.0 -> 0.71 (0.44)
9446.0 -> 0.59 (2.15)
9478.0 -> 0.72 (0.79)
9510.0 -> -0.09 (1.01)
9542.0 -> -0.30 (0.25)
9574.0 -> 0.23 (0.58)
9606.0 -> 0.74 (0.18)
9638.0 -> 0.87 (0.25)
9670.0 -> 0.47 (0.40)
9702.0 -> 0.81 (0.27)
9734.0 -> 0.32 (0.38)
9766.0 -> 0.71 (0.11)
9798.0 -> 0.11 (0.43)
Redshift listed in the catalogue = 0.810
